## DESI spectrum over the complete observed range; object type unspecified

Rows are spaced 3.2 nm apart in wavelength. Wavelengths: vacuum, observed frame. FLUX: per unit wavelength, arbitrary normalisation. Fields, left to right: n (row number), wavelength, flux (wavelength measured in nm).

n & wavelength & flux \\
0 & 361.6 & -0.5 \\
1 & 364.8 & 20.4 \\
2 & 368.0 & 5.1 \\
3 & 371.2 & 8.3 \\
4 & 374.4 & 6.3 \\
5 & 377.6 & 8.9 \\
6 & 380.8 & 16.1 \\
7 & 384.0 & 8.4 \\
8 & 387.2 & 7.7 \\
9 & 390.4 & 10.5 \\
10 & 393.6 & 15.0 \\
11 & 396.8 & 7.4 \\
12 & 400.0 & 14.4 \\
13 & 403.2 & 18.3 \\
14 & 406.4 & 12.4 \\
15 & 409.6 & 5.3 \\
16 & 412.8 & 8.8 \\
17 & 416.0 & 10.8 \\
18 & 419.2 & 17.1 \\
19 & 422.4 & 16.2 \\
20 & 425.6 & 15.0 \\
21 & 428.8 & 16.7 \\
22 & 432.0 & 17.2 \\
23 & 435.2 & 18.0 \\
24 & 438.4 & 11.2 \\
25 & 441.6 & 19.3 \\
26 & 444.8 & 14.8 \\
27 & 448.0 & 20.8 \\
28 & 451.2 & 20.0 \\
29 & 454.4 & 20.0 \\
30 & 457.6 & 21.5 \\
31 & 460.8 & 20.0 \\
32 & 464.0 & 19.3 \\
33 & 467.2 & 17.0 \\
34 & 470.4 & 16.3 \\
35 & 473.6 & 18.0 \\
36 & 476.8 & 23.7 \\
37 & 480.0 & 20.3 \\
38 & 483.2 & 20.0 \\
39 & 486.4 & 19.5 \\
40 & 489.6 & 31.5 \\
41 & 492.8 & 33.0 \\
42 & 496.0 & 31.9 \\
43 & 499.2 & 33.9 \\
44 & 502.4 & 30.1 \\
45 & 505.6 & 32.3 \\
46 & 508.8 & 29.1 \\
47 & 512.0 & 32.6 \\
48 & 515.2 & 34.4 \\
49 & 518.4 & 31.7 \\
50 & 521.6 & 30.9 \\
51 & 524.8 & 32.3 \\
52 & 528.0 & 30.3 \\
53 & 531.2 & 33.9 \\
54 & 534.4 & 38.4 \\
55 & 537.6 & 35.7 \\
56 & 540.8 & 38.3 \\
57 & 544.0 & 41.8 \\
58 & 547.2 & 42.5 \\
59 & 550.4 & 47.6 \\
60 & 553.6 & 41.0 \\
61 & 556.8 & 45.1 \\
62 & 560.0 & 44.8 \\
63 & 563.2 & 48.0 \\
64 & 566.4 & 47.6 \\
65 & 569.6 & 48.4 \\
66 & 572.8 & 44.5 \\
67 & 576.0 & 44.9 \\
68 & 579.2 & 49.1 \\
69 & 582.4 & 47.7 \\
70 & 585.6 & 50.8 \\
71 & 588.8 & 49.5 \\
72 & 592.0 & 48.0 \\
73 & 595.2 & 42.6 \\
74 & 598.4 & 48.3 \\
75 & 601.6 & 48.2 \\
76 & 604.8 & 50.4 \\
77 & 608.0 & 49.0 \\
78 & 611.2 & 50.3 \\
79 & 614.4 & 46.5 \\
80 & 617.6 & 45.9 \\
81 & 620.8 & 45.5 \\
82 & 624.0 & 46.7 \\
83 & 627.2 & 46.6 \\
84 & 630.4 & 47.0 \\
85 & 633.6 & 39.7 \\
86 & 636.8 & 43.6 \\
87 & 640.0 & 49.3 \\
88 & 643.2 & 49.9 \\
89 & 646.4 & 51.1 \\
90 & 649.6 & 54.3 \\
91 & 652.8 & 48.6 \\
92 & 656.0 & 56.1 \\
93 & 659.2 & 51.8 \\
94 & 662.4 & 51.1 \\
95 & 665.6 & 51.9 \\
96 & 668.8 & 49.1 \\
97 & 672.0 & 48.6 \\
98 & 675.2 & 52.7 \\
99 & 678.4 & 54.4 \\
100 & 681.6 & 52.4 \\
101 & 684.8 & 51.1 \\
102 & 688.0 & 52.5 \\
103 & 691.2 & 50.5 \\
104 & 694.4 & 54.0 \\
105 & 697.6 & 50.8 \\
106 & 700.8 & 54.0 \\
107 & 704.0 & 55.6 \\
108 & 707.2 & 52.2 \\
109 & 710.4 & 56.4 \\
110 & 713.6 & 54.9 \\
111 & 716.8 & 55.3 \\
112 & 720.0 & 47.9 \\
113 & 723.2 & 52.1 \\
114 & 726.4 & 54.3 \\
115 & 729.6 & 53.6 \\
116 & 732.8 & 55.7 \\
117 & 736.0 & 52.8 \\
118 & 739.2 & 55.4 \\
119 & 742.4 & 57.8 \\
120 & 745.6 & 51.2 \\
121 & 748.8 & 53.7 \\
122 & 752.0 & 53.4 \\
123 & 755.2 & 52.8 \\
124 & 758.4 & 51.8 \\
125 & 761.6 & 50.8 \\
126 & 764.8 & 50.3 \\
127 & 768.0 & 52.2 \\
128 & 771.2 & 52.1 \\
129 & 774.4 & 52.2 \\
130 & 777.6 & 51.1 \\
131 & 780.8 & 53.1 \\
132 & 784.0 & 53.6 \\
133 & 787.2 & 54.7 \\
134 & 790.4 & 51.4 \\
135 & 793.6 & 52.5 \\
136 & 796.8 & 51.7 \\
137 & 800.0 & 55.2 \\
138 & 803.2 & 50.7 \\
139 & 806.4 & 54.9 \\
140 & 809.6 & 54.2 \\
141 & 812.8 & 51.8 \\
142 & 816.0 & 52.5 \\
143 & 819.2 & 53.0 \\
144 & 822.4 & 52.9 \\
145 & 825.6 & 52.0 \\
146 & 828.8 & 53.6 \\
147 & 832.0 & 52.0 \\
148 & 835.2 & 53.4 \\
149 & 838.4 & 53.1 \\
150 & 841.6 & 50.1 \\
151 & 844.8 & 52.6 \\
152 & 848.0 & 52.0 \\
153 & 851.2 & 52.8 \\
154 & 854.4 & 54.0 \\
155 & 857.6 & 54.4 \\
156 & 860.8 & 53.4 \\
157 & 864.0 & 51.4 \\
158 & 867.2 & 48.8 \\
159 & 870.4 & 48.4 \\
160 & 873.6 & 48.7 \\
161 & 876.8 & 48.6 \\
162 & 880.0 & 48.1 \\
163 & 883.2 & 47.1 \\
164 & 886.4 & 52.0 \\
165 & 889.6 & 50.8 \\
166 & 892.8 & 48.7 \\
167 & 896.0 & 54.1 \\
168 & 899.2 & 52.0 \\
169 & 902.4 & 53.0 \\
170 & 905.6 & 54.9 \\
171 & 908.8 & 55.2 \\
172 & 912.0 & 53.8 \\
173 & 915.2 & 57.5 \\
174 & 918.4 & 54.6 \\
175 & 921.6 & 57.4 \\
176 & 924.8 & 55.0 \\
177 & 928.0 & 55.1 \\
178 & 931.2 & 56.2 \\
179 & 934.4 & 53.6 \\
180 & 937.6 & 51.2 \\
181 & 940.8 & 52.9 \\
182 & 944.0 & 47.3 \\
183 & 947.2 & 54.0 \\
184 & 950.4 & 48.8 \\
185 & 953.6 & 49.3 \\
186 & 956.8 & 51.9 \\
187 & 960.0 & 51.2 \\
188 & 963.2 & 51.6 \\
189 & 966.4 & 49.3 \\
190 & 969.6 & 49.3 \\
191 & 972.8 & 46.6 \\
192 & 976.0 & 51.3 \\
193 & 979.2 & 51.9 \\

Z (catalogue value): 0.223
